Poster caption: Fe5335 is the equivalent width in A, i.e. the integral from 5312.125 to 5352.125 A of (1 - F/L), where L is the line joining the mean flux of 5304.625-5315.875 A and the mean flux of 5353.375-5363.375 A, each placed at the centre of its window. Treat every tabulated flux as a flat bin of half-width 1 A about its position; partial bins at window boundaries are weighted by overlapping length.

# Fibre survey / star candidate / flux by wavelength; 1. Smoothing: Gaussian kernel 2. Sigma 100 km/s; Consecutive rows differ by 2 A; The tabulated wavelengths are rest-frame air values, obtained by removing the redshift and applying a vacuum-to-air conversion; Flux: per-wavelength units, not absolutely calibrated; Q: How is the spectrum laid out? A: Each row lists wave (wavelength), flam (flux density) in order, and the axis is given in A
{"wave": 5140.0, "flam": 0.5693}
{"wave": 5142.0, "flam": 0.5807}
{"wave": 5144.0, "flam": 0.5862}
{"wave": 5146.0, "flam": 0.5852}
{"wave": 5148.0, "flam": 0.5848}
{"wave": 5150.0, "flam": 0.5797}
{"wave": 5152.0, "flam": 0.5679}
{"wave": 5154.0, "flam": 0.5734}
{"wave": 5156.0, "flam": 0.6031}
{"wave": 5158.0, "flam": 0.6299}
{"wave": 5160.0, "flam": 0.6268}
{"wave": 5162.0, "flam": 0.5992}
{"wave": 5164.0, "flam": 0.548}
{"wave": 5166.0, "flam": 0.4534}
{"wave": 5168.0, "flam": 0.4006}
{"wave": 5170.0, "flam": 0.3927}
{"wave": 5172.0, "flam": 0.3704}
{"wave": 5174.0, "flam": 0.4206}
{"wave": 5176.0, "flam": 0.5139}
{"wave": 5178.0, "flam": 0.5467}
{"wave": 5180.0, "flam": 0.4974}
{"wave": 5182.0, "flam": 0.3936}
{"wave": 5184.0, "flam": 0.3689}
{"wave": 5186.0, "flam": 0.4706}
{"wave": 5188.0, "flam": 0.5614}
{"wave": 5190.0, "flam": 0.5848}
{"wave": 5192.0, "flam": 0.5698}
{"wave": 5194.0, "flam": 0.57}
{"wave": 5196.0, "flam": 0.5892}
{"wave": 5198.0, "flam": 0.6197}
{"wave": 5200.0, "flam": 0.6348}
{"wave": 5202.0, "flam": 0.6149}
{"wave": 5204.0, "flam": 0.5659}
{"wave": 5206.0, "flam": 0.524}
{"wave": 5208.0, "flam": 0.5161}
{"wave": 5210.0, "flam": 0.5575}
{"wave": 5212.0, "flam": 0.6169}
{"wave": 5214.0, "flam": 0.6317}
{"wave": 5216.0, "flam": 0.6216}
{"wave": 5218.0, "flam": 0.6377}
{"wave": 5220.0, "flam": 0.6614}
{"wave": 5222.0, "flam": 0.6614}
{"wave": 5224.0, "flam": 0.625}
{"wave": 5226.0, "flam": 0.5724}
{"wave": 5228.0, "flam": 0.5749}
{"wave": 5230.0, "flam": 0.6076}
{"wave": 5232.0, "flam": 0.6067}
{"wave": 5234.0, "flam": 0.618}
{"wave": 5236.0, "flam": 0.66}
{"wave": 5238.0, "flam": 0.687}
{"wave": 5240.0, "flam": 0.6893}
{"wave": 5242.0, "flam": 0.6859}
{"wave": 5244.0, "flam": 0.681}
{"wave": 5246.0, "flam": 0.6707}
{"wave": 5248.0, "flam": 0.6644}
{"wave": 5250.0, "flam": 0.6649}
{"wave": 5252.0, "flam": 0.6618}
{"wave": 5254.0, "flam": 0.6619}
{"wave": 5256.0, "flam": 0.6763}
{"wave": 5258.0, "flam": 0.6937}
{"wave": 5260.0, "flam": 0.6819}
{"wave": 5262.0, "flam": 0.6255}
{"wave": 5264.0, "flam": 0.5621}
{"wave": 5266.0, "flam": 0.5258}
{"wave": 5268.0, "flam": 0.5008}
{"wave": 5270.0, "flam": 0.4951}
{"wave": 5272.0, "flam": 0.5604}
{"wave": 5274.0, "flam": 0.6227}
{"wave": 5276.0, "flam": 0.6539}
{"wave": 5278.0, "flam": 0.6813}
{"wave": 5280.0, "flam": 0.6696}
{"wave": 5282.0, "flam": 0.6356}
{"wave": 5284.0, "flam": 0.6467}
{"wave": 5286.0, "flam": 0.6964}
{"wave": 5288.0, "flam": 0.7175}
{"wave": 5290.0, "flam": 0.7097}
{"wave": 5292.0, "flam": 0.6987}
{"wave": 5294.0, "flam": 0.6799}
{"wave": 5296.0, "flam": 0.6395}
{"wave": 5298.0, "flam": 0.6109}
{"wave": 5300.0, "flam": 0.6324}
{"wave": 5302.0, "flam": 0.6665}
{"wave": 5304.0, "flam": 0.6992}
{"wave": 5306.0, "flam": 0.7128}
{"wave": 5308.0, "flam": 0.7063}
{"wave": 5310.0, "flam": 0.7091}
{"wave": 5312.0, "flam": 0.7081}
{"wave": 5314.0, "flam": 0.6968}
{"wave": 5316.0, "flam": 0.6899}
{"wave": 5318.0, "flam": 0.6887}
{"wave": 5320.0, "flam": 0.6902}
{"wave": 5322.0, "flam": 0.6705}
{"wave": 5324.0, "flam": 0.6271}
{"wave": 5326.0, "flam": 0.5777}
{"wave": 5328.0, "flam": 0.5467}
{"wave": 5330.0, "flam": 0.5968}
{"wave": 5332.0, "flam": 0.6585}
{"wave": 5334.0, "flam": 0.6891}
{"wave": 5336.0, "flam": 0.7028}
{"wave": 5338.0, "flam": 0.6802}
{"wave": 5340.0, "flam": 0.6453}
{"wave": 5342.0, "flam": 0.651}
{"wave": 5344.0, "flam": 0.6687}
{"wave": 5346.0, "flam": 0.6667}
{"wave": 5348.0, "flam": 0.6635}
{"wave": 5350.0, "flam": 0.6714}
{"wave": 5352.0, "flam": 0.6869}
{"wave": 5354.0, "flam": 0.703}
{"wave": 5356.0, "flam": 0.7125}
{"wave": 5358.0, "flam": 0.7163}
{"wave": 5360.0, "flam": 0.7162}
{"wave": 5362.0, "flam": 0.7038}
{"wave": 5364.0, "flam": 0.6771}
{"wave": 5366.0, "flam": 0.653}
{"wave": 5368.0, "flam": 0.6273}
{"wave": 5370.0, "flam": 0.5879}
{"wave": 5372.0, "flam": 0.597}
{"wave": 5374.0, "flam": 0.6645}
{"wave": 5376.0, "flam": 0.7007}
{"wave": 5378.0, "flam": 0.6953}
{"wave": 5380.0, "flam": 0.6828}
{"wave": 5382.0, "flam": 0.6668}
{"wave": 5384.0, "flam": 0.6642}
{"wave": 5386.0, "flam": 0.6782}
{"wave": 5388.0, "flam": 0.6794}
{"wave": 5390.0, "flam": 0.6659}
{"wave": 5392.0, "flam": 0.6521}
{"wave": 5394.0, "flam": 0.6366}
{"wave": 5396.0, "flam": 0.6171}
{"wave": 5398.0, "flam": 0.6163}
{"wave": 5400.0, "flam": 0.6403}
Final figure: 2.72 A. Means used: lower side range 0.705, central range 0.659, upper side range 0.709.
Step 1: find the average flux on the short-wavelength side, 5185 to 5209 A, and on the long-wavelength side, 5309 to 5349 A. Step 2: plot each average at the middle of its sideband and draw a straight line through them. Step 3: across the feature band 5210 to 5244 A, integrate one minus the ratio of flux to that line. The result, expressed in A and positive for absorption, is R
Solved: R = -2.6 A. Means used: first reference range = 0.568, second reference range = 0.661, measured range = 0.634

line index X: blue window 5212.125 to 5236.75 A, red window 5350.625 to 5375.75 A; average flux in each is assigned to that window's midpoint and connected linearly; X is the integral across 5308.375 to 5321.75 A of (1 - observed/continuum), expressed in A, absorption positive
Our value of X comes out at -0.85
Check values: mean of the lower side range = 0.623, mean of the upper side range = 0.671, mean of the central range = 0.696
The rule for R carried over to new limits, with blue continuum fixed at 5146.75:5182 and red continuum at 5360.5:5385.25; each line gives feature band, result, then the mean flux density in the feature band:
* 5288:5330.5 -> -3.3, 0.667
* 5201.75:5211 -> 0.0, 0.551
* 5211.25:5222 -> -1.6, 0.637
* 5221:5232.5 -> -0.9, 0.608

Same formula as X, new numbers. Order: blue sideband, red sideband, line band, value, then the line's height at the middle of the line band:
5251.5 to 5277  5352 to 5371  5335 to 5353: -0.1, 0.665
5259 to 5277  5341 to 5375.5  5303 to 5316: -1.7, 0.621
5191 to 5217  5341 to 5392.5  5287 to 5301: -0.8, 0.634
